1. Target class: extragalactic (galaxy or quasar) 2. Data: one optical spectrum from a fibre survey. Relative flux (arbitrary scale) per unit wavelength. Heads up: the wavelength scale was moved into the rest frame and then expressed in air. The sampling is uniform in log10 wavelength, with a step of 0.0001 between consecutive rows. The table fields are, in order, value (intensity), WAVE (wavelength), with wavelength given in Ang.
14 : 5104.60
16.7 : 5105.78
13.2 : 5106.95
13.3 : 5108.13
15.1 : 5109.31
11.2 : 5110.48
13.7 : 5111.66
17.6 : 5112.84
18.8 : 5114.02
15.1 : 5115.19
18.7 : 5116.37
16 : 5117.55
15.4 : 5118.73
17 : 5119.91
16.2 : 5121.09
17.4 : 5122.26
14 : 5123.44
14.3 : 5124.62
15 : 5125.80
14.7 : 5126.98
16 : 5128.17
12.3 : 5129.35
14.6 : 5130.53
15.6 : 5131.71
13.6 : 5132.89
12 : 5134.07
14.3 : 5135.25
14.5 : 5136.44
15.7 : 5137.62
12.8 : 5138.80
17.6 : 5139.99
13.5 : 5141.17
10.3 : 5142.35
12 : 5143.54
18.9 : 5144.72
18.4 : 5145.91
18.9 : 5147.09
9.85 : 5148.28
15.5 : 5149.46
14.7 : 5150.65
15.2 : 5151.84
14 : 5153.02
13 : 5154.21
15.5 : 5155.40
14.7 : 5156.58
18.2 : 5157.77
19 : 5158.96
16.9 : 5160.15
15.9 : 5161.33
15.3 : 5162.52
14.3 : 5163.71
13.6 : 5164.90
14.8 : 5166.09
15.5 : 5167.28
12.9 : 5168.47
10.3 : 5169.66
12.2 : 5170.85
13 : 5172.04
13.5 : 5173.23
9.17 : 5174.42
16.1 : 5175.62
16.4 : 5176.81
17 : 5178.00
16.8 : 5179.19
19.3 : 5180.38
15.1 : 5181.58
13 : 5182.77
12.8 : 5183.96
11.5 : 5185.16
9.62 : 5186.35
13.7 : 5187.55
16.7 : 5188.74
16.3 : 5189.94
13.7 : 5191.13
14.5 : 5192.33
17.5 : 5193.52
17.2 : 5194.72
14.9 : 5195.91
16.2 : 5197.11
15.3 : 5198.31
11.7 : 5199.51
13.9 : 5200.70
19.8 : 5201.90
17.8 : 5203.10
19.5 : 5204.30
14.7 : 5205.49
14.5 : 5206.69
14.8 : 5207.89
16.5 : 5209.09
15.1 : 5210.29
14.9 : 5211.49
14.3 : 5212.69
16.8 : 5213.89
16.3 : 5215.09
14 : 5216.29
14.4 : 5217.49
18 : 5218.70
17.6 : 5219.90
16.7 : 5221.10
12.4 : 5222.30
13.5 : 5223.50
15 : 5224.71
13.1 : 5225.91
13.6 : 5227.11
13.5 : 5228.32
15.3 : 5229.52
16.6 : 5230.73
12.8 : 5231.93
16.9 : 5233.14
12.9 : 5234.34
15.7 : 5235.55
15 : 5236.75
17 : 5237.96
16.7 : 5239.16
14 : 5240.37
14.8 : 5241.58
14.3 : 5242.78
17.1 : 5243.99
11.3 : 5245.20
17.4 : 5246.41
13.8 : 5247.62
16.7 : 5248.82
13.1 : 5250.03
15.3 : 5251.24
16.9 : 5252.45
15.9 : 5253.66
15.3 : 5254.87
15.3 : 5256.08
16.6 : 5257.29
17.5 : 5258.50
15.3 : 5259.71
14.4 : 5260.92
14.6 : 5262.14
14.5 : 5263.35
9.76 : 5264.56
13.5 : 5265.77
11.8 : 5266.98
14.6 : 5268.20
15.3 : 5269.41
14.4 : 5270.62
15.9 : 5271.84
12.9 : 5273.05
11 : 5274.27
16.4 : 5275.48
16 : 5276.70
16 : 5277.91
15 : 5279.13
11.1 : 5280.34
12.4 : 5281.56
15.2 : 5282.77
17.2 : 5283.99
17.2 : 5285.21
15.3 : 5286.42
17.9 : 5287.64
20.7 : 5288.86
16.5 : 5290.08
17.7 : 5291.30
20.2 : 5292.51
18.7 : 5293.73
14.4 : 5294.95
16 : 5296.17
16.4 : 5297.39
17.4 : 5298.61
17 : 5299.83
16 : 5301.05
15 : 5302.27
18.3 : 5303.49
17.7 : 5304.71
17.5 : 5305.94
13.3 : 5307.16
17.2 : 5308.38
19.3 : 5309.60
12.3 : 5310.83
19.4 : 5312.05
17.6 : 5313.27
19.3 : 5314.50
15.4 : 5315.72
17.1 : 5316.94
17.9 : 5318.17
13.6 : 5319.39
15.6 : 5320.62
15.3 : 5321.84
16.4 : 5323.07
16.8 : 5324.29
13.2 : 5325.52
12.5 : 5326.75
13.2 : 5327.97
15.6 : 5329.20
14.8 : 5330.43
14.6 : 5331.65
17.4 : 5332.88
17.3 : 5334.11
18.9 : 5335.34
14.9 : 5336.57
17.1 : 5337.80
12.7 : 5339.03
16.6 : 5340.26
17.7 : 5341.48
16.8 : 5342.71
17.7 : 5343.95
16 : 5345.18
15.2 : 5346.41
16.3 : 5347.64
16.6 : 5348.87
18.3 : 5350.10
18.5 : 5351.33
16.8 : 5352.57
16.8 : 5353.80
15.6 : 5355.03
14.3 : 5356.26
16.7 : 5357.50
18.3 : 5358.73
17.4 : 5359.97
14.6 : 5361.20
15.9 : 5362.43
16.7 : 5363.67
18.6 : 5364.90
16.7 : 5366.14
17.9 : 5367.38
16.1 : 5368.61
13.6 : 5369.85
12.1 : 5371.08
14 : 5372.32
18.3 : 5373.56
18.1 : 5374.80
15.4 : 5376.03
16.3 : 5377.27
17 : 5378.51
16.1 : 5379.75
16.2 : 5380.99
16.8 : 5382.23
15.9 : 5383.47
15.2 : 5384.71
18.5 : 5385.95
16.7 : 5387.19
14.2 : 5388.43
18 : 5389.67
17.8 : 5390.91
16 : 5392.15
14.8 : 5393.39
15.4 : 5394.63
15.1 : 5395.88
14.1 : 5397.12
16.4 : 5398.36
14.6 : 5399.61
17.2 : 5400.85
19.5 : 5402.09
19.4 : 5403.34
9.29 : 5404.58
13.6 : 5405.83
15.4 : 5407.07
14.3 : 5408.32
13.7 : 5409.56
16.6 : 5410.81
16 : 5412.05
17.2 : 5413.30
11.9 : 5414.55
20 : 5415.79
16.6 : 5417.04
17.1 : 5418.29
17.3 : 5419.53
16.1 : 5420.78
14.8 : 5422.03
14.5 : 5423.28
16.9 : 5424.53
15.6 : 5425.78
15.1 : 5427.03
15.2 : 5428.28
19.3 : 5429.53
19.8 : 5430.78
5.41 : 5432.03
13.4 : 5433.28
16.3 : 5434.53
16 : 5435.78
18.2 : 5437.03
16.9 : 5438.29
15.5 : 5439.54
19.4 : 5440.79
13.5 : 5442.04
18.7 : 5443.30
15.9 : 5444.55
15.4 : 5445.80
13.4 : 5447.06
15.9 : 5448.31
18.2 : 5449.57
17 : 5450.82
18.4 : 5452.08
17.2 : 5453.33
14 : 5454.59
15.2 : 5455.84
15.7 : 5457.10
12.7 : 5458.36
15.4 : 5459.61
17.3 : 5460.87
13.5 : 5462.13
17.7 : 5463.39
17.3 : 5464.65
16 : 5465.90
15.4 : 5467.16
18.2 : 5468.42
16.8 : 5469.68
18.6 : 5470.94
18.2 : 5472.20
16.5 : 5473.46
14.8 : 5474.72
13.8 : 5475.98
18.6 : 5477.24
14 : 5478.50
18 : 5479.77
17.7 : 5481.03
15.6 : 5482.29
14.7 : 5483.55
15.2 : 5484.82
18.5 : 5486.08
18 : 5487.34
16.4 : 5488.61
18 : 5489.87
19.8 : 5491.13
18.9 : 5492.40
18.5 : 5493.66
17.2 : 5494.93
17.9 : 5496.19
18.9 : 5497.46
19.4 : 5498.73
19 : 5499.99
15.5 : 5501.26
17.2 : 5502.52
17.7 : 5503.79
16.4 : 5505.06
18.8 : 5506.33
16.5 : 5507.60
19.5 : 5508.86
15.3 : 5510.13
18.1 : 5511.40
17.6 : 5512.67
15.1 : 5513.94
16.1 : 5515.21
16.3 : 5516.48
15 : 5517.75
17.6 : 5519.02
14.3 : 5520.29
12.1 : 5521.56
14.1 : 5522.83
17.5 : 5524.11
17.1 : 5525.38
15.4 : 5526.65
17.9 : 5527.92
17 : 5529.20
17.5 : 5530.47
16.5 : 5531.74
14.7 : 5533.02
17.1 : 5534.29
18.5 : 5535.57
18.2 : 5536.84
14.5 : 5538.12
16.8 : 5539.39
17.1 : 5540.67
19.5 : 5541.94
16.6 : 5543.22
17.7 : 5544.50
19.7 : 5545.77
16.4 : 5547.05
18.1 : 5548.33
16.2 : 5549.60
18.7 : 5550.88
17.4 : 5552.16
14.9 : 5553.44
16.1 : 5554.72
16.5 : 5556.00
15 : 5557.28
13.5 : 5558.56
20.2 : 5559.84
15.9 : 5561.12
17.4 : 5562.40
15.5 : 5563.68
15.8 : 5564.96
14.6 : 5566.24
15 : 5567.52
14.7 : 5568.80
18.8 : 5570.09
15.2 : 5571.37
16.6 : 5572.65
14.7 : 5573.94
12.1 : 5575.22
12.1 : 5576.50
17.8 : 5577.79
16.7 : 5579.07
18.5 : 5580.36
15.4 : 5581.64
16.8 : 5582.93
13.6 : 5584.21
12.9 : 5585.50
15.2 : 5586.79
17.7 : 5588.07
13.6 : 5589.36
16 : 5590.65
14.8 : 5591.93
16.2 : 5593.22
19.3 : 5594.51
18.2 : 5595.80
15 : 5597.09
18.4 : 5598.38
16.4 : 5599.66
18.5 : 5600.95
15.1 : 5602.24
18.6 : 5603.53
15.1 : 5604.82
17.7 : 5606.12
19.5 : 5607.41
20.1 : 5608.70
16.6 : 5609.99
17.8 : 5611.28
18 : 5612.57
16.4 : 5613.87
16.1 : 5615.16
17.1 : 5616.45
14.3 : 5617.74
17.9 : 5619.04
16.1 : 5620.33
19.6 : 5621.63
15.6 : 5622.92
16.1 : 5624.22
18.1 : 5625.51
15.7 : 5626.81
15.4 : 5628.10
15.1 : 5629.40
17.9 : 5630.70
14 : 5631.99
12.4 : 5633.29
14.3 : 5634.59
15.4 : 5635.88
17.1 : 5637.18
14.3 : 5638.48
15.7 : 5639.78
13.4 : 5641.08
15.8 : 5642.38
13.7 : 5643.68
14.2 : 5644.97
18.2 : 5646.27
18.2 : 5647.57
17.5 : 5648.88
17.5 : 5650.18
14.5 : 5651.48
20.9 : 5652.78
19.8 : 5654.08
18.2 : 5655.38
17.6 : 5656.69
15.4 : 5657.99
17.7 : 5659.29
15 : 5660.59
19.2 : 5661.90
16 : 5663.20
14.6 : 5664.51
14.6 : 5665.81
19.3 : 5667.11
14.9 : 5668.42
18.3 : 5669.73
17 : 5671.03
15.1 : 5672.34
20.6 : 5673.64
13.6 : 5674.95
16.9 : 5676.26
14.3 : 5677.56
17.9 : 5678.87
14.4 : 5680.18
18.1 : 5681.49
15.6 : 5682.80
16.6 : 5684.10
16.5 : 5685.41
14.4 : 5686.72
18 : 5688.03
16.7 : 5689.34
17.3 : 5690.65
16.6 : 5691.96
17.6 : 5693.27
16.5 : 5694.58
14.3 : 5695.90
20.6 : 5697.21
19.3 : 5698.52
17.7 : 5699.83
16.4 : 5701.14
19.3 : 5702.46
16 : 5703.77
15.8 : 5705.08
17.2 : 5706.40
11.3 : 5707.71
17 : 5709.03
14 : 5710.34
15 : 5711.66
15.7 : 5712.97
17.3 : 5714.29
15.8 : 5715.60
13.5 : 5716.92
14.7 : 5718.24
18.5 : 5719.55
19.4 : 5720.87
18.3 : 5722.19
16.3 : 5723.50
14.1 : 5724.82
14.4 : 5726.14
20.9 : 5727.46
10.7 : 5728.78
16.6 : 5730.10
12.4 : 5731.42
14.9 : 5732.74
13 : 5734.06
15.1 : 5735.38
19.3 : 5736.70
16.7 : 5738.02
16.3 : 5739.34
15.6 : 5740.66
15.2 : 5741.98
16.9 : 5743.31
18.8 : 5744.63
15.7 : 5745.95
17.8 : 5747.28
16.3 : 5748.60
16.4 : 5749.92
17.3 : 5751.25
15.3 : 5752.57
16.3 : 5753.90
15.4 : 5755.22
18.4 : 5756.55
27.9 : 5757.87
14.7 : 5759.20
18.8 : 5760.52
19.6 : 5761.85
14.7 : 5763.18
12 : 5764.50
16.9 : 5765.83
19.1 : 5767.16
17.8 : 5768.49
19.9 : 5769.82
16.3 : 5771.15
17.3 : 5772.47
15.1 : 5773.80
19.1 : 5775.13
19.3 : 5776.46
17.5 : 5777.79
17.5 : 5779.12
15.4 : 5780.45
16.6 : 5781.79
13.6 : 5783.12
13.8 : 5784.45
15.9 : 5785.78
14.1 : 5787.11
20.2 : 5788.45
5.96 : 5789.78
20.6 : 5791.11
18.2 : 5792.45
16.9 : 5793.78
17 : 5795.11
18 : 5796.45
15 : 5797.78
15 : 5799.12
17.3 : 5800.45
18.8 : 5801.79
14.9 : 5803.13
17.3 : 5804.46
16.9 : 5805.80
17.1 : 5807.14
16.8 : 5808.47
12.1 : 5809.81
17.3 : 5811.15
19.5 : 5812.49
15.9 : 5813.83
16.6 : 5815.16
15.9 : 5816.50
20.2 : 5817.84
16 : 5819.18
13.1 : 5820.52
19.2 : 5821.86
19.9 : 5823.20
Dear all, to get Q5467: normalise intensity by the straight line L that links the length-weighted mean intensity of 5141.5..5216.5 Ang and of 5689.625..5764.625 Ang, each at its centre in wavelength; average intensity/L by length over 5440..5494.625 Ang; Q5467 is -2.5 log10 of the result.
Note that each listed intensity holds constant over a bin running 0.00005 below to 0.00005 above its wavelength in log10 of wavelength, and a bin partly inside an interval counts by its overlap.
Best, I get -0.05 mag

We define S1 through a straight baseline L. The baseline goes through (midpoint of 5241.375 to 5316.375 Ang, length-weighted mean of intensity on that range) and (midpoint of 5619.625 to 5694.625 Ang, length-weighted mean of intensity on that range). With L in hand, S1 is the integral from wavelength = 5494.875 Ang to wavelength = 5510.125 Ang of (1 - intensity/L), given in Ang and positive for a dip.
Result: -1.6 Ang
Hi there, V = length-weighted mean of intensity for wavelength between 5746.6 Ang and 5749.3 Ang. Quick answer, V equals 17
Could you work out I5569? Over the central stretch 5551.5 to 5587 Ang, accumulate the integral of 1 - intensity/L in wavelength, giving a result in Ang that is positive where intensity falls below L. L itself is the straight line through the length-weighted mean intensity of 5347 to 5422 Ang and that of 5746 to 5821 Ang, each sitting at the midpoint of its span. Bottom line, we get 1.6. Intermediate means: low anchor 16.2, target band 15.7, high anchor 16.8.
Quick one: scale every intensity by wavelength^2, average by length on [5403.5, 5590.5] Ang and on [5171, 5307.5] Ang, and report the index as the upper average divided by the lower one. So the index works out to 1.17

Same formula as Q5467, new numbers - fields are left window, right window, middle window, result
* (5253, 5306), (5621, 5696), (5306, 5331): -0.009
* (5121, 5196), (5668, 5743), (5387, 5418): -0.025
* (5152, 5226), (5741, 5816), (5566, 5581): 0.040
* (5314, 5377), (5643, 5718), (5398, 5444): 0.026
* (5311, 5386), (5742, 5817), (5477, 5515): -0.061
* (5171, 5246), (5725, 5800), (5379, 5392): -0.070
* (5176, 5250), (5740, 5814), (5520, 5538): -0.012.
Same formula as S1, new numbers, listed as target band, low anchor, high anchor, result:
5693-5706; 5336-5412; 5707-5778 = -0.7 Ang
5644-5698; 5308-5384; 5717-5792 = -1.1 Ang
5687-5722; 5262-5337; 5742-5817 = 0.1 Ang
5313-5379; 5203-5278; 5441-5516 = -1.6 Ang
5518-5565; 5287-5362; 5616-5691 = -0.6 Ang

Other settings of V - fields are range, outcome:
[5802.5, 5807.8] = 16.6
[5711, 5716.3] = 15.9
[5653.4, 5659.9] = 17.8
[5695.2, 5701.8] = 17.6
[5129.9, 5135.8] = 14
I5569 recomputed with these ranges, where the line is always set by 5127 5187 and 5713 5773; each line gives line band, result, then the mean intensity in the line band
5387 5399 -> -0.4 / 15.8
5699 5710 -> 0.1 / 16.3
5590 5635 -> -1.5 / 16.7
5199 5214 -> -1.0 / 15.7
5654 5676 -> -0.6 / 16.8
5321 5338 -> -0.4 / 15.5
